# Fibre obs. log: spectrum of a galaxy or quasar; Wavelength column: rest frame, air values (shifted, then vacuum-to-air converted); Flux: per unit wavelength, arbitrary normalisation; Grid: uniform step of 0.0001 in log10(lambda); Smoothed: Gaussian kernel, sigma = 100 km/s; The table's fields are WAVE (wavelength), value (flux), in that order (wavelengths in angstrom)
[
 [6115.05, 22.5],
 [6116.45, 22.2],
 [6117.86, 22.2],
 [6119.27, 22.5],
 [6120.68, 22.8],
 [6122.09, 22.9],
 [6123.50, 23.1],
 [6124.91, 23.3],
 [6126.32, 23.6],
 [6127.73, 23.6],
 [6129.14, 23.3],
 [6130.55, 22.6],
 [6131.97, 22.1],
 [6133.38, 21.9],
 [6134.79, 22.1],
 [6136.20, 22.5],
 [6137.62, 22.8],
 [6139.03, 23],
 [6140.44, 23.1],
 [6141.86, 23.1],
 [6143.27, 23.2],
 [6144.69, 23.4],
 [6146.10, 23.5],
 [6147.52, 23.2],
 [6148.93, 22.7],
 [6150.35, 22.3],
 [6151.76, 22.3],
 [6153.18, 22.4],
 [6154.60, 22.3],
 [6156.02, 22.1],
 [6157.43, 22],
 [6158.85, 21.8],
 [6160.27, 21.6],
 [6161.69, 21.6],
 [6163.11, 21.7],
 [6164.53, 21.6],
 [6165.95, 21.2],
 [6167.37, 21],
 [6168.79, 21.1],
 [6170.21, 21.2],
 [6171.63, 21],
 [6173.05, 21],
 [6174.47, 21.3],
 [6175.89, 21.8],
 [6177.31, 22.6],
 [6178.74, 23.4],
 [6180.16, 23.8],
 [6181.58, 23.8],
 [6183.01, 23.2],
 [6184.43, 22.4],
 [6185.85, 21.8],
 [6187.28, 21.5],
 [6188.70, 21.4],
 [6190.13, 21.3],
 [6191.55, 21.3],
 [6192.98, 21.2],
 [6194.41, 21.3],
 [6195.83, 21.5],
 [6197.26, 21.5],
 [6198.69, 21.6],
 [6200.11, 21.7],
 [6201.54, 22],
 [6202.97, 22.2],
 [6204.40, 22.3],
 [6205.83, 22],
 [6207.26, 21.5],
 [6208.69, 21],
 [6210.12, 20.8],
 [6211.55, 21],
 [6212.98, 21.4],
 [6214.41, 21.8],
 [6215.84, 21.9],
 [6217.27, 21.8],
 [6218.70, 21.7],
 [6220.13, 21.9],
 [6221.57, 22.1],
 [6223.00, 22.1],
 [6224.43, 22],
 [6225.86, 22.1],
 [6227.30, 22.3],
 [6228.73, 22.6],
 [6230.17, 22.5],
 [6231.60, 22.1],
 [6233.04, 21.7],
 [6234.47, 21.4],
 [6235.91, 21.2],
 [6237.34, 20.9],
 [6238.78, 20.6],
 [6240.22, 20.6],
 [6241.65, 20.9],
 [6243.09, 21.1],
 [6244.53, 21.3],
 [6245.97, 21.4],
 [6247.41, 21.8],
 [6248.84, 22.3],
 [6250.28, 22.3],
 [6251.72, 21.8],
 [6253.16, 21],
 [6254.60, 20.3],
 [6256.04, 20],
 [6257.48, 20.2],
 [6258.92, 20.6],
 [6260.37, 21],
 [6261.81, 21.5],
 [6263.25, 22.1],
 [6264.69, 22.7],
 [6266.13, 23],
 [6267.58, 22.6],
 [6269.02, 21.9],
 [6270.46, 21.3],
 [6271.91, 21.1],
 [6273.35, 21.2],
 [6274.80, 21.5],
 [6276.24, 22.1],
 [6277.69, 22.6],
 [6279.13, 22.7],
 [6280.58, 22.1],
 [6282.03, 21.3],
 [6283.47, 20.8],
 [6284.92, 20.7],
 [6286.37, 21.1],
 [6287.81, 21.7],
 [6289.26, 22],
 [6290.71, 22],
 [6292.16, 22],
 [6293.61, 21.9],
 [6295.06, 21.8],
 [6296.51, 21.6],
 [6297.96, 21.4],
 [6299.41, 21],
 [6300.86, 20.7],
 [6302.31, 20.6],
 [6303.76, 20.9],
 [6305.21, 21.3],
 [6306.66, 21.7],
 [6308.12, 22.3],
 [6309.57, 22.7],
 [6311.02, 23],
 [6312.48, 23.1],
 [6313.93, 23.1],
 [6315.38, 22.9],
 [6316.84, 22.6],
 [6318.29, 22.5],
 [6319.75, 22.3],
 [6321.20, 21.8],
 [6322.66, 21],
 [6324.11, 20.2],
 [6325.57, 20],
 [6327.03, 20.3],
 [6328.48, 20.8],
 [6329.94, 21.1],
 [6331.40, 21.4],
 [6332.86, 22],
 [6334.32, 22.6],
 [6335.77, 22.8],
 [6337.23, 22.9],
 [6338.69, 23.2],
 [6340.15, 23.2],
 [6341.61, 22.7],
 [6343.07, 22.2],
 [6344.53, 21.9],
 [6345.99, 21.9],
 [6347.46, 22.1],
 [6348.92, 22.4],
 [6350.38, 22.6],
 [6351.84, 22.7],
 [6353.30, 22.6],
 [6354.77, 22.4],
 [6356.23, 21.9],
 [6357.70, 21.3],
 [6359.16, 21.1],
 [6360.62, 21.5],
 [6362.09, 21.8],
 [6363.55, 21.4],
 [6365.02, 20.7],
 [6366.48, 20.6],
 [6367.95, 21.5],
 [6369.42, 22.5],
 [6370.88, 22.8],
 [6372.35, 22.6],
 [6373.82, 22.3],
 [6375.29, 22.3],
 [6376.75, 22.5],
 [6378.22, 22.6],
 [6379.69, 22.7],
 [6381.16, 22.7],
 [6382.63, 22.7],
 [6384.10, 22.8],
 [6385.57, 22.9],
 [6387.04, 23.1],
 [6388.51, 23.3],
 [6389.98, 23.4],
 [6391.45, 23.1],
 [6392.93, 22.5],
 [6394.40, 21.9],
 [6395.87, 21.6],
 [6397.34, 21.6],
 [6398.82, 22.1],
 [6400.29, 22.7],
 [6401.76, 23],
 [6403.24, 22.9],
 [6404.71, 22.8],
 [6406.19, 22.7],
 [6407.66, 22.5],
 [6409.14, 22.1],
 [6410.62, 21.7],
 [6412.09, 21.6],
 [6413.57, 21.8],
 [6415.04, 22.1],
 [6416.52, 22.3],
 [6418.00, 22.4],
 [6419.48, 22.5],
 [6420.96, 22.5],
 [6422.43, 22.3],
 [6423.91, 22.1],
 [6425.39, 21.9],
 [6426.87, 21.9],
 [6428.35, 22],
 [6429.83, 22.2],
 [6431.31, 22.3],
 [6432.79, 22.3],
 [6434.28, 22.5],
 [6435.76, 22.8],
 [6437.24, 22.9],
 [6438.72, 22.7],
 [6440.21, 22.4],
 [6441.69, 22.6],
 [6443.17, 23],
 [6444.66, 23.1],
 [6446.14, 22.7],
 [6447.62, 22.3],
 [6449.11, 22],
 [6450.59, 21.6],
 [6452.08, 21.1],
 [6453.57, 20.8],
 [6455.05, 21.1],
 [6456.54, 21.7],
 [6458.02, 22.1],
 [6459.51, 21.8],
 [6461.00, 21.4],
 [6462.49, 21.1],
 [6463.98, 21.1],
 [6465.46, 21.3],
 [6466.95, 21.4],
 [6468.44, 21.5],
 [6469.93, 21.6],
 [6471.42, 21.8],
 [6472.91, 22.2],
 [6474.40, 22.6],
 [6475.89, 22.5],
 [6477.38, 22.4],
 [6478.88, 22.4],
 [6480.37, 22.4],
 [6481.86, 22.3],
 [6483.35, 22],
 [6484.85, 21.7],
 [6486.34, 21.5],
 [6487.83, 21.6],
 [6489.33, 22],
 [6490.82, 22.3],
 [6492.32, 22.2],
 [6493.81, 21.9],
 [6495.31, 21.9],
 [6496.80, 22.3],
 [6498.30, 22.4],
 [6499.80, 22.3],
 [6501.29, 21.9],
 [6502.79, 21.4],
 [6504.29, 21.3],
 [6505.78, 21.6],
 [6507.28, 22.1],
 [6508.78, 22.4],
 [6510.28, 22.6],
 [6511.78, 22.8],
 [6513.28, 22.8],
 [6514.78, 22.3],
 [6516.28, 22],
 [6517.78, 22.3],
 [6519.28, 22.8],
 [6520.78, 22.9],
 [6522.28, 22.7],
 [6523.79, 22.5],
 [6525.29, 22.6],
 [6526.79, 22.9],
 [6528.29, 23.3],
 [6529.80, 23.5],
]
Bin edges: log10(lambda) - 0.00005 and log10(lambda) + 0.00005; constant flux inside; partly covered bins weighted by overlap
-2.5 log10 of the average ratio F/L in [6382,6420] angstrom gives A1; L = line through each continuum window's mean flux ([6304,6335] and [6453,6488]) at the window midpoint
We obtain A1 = -0.03 mag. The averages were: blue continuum 21.8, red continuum 21.8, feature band 22.5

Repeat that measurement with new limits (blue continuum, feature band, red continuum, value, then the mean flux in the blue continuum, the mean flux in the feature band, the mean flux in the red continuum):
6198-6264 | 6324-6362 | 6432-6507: -0.01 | 21.5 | 21.9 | 22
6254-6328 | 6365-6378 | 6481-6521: -0.01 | 21.6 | 22.1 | 22.1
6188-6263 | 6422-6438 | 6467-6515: -0.02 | 21.5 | 22.3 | 22.1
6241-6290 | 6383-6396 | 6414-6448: -0.03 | 21.5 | 22.8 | 22.4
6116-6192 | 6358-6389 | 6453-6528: 0.00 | 22.3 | 22.2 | 22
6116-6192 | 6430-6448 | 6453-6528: -0.03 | 22.3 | 22.6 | 22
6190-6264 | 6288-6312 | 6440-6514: 0.00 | 21.5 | 21.7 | 22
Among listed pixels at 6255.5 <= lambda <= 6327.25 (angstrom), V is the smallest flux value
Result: 20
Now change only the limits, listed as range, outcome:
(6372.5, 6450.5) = 21.6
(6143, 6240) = 20.6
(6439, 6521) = 20.8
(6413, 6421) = 21.8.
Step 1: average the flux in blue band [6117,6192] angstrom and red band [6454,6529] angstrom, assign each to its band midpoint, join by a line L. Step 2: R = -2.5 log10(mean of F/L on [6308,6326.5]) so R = 0.01 mag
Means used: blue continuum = 22.3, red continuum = 22.1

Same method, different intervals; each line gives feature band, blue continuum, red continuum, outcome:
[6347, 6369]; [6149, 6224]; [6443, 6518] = 0.01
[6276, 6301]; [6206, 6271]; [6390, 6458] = 0.01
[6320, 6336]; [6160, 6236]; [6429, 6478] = 0.03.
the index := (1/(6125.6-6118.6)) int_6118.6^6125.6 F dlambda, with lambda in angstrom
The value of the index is 22.9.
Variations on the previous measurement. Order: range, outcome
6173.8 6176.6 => 21.6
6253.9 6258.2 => 20.2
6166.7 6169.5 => 21.1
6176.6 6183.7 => 23.3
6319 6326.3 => 21.1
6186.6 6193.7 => 21.3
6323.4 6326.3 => 20.1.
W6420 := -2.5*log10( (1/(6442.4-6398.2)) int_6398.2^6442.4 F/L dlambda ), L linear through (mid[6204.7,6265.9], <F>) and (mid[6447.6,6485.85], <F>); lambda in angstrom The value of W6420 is -0.03 mag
